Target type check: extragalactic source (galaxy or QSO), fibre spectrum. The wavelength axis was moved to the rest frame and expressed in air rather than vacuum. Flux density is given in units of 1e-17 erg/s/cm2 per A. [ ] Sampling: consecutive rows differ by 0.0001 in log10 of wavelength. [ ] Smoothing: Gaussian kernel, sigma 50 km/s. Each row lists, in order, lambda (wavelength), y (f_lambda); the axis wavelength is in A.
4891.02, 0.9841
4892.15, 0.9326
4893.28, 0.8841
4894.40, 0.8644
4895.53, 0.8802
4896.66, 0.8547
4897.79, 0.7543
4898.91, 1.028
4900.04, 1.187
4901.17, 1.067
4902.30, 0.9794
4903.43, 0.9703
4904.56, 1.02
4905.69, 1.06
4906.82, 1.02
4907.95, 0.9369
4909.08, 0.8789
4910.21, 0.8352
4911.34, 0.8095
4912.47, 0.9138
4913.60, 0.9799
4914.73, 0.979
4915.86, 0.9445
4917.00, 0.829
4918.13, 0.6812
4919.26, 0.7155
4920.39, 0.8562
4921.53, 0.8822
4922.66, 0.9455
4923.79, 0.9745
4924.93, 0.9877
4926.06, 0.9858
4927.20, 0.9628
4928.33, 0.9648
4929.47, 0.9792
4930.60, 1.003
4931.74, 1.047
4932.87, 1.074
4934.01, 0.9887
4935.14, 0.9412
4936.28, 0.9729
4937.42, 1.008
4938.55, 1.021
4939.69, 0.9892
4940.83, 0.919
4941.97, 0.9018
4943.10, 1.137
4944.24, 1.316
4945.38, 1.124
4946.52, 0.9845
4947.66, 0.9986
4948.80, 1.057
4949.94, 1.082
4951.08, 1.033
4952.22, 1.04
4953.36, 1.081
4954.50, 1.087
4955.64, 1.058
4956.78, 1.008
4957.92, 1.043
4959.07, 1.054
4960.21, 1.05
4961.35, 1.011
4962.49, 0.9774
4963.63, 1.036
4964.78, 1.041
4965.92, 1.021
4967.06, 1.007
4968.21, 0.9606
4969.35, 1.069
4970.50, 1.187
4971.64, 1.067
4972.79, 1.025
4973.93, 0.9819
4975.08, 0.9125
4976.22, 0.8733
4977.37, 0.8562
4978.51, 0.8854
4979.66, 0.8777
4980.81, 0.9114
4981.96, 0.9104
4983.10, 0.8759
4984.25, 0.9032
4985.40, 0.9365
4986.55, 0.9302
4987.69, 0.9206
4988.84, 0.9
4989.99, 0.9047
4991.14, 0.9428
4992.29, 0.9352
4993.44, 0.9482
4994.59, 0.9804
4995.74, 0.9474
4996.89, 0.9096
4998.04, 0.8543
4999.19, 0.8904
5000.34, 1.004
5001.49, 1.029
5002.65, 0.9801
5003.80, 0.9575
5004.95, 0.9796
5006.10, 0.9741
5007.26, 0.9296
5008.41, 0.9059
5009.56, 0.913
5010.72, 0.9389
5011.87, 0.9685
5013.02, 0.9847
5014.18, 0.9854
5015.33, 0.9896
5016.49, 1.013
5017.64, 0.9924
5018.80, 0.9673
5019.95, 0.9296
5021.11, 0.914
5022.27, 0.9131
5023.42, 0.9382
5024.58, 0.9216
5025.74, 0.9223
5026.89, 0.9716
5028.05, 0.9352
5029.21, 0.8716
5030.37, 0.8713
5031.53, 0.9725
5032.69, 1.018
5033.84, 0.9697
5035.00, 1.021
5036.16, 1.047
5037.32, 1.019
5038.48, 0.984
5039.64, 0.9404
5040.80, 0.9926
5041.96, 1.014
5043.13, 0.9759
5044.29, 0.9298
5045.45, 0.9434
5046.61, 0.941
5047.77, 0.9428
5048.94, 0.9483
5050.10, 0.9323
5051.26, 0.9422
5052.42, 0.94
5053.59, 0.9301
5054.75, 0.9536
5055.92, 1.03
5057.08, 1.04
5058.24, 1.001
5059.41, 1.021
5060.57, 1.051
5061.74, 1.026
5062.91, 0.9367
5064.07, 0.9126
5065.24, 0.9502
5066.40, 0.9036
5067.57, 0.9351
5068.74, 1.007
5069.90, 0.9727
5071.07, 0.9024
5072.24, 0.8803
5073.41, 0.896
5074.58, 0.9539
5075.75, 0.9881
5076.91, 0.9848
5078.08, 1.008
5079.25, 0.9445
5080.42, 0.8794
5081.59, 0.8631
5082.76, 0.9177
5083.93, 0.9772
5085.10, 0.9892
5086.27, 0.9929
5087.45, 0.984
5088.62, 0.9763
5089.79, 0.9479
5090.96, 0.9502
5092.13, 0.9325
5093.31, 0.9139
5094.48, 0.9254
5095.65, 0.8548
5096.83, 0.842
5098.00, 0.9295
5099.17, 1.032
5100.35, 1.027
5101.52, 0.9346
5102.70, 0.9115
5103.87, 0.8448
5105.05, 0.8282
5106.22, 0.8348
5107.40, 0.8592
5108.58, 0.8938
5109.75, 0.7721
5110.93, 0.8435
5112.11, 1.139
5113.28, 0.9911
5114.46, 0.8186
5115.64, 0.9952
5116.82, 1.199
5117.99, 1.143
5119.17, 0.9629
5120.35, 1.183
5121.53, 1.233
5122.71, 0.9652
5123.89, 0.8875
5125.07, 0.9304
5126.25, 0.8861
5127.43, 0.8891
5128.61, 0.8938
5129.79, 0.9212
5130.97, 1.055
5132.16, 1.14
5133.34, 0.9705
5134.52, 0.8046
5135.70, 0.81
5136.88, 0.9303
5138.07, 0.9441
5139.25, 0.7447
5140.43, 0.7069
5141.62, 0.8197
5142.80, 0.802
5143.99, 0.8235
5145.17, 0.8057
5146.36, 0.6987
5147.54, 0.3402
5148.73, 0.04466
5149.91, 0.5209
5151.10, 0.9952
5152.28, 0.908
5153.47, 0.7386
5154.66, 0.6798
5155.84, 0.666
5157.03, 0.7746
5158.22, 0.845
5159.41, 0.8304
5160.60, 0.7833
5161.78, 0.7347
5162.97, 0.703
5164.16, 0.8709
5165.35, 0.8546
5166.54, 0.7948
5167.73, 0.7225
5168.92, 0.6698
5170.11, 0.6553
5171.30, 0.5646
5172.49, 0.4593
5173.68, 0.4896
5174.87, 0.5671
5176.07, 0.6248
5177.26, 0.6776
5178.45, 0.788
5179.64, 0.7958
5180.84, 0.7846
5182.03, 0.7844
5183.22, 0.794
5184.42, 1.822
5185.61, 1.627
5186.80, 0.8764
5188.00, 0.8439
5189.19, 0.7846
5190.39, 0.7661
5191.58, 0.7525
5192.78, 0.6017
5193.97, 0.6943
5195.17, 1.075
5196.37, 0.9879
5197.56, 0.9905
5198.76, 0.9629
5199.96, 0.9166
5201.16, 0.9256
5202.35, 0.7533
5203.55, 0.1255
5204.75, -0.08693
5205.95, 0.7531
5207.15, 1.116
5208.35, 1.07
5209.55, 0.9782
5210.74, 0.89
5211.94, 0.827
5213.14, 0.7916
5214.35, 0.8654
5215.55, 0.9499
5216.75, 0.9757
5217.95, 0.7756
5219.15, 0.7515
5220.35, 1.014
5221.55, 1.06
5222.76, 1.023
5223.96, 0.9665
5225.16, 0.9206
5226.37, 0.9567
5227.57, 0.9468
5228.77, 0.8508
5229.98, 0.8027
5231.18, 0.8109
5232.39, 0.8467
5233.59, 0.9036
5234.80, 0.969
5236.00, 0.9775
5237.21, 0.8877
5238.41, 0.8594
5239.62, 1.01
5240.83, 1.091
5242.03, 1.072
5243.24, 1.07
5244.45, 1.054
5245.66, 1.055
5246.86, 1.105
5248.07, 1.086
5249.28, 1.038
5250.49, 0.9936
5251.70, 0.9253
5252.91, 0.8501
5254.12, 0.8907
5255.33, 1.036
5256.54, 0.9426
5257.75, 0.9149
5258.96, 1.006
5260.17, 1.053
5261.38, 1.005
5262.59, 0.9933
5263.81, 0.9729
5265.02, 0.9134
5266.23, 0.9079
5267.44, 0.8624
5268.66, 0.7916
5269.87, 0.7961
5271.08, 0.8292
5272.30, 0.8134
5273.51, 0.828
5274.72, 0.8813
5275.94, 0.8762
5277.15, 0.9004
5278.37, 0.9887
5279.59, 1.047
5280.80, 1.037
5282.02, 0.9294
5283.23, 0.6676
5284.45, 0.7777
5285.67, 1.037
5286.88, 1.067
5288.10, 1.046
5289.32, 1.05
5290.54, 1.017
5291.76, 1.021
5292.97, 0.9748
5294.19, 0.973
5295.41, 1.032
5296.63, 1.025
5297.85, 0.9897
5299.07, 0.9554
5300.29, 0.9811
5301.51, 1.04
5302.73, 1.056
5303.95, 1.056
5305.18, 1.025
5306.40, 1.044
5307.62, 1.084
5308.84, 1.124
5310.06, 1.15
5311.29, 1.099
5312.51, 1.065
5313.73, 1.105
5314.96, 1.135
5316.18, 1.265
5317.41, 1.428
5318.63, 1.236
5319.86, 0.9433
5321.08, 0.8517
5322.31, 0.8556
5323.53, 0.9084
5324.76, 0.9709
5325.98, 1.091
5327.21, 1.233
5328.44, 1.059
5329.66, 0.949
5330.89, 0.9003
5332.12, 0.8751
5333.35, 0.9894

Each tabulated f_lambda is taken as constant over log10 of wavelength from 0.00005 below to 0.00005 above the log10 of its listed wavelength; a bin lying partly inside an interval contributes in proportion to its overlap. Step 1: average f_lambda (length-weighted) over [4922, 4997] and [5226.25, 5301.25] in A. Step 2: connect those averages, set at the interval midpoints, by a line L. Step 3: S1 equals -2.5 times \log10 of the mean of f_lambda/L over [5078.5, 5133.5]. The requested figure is 0.02 mag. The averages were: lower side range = 0.992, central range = 0.953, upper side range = 0.952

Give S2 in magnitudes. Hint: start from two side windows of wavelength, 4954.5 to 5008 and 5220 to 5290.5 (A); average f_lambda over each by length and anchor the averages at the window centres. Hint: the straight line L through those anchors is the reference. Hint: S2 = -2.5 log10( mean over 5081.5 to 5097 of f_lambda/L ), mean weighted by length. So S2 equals 0.03 mag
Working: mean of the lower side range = 0.967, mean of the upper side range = 0.949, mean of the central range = 0.938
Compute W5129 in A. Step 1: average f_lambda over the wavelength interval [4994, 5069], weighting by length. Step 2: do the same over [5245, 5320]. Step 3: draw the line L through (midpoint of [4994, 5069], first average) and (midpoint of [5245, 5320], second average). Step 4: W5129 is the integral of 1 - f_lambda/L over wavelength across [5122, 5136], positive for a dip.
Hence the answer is 0.57 A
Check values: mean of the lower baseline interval 0.961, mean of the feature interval 0.935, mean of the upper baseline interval 0.996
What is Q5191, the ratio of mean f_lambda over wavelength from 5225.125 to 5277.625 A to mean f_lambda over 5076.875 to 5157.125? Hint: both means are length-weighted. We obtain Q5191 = 1.06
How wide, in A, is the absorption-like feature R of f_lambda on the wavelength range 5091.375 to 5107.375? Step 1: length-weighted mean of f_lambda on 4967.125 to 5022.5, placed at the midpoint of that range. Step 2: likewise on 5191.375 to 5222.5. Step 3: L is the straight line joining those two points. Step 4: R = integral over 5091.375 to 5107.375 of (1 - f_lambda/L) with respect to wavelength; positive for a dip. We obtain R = -0.3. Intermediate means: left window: 0.95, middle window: 0.907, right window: 0.831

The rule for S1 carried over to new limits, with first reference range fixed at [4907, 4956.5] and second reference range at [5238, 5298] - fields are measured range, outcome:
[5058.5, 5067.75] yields 0.00 mag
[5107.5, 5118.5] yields 0.00 mag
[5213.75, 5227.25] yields 0.04 mag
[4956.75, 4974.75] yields -0.06 mag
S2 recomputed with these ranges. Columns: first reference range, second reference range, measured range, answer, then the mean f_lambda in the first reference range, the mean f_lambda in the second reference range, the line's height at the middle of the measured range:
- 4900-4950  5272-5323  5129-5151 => 0.27 mag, 0.973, 1.01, 0.996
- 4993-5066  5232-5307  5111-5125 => -0.08 mag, 0.961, 0.966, 0.963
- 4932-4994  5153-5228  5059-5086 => -0.05 mag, 0.996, 0.821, 0.912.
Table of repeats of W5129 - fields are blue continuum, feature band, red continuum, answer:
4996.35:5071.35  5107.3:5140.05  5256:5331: 0.5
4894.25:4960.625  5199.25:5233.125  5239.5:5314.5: 4.9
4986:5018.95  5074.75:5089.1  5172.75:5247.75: -0.5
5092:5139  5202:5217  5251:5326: 3.1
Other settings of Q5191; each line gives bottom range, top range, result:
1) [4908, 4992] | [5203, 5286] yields 0.93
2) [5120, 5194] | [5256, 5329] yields 1.23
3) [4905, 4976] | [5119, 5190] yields 0.83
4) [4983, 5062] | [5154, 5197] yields 0.83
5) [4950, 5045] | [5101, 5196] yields 0.87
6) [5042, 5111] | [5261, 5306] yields 1.01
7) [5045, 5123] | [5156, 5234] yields 0.86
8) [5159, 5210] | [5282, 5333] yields 1.29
